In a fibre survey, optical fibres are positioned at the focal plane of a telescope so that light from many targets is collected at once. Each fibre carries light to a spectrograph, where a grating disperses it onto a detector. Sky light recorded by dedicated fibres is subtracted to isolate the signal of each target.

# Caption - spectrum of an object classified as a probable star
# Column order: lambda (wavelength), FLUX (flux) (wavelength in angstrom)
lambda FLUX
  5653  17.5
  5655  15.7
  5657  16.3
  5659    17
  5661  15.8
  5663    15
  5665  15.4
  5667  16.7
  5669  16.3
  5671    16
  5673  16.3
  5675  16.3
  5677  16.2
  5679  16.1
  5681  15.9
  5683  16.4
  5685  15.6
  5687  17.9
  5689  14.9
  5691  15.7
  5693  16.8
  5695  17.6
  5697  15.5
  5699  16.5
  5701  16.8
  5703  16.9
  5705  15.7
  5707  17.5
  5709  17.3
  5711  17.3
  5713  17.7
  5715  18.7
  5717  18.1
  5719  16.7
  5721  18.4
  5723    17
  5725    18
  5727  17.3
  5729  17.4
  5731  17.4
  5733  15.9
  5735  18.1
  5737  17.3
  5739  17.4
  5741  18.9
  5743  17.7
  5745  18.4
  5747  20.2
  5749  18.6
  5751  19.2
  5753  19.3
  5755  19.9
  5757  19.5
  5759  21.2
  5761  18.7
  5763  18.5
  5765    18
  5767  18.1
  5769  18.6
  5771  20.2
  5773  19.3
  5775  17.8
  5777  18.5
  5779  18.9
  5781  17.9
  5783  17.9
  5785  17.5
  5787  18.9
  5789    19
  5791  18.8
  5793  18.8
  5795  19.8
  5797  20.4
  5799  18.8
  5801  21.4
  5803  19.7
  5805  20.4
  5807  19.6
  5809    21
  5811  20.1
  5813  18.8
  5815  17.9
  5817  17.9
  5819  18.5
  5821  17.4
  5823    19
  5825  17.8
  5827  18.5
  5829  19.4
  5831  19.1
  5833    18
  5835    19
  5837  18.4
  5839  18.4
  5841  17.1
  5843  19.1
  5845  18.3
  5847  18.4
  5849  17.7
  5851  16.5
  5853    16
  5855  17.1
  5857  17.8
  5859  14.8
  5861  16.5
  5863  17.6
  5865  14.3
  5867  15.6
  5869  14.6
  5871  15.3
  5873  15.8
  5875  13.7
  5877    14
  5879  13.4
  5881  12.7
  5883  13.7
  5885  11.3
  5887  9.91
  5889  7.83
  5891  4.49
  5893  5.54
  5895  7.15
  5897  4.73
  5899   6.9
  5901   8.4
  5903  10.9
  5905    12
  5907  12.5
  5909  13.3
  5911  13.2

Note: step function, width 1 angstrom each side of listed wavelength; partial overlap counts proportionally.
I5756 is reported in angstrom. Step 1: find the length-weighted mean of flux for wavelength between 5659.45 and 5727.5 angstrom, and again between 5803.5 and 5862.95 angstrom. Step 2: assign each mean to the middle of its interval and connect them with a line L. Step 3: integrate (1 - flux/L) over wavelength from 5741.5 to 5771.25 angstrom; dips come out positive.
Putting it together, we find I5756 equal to -2.88 angstrom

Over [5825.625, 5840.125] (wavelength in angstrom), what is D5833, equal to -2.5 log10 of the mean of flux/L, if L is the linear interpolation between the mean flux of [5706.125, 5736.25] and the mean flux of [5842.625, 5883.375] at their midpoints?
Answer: -0.15 mag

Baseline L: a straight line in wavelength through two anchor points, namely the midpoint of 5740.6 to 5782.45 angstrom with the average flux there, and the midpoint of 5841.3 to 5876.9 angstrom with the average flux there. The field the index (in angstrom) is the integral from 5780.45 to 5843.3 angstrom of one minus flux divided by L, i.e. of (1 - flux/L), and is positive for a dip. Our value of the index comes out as -4.6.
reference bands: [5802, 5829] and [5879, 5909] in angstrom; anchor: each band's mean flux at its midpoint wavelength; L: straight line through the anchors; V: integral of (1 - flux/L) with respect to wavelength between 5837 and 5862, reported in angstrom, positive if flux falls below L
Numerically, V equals -4.2 angstrom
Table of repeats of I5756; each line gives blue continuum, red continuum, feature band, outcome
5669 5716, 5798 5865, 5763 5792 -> -1.5 angstrom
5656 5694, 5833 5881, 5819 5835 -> -2.0 angstrom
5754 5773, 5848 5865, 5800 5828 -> -2.1 angstrom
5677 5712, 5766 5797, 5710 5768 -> -2.0 angstrom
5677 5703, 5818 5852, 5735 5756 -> -2.0 angstrom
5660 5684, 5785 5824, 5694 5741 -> -0.4 angstrom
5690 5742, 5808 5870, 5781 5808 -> -2.6 angstrom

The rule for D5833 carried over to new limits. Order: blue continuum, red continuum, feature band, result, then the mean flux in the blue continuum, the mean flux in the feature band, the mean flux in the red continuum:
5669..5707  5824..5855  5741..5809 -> -0.11 mag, 16.3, 19.1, 18.1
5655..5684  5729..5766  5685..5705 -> 0.03 mag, 16.1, 16.4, 18.5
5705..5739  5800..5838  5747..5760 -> -0.10 mag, 17.4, 19.7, 19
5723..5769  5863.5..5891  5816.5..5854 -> -0.23 mag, 18.4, 18.1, 13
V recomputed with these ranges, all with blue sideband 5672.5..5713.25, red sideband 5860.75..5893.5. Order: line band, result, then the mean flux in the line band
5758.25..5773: -3.94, 19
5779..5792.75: -3.58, 18.4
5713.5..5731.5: -2.01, 17.7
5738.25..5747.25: -1.70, 18.4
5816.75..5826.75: -3.09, 18.2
